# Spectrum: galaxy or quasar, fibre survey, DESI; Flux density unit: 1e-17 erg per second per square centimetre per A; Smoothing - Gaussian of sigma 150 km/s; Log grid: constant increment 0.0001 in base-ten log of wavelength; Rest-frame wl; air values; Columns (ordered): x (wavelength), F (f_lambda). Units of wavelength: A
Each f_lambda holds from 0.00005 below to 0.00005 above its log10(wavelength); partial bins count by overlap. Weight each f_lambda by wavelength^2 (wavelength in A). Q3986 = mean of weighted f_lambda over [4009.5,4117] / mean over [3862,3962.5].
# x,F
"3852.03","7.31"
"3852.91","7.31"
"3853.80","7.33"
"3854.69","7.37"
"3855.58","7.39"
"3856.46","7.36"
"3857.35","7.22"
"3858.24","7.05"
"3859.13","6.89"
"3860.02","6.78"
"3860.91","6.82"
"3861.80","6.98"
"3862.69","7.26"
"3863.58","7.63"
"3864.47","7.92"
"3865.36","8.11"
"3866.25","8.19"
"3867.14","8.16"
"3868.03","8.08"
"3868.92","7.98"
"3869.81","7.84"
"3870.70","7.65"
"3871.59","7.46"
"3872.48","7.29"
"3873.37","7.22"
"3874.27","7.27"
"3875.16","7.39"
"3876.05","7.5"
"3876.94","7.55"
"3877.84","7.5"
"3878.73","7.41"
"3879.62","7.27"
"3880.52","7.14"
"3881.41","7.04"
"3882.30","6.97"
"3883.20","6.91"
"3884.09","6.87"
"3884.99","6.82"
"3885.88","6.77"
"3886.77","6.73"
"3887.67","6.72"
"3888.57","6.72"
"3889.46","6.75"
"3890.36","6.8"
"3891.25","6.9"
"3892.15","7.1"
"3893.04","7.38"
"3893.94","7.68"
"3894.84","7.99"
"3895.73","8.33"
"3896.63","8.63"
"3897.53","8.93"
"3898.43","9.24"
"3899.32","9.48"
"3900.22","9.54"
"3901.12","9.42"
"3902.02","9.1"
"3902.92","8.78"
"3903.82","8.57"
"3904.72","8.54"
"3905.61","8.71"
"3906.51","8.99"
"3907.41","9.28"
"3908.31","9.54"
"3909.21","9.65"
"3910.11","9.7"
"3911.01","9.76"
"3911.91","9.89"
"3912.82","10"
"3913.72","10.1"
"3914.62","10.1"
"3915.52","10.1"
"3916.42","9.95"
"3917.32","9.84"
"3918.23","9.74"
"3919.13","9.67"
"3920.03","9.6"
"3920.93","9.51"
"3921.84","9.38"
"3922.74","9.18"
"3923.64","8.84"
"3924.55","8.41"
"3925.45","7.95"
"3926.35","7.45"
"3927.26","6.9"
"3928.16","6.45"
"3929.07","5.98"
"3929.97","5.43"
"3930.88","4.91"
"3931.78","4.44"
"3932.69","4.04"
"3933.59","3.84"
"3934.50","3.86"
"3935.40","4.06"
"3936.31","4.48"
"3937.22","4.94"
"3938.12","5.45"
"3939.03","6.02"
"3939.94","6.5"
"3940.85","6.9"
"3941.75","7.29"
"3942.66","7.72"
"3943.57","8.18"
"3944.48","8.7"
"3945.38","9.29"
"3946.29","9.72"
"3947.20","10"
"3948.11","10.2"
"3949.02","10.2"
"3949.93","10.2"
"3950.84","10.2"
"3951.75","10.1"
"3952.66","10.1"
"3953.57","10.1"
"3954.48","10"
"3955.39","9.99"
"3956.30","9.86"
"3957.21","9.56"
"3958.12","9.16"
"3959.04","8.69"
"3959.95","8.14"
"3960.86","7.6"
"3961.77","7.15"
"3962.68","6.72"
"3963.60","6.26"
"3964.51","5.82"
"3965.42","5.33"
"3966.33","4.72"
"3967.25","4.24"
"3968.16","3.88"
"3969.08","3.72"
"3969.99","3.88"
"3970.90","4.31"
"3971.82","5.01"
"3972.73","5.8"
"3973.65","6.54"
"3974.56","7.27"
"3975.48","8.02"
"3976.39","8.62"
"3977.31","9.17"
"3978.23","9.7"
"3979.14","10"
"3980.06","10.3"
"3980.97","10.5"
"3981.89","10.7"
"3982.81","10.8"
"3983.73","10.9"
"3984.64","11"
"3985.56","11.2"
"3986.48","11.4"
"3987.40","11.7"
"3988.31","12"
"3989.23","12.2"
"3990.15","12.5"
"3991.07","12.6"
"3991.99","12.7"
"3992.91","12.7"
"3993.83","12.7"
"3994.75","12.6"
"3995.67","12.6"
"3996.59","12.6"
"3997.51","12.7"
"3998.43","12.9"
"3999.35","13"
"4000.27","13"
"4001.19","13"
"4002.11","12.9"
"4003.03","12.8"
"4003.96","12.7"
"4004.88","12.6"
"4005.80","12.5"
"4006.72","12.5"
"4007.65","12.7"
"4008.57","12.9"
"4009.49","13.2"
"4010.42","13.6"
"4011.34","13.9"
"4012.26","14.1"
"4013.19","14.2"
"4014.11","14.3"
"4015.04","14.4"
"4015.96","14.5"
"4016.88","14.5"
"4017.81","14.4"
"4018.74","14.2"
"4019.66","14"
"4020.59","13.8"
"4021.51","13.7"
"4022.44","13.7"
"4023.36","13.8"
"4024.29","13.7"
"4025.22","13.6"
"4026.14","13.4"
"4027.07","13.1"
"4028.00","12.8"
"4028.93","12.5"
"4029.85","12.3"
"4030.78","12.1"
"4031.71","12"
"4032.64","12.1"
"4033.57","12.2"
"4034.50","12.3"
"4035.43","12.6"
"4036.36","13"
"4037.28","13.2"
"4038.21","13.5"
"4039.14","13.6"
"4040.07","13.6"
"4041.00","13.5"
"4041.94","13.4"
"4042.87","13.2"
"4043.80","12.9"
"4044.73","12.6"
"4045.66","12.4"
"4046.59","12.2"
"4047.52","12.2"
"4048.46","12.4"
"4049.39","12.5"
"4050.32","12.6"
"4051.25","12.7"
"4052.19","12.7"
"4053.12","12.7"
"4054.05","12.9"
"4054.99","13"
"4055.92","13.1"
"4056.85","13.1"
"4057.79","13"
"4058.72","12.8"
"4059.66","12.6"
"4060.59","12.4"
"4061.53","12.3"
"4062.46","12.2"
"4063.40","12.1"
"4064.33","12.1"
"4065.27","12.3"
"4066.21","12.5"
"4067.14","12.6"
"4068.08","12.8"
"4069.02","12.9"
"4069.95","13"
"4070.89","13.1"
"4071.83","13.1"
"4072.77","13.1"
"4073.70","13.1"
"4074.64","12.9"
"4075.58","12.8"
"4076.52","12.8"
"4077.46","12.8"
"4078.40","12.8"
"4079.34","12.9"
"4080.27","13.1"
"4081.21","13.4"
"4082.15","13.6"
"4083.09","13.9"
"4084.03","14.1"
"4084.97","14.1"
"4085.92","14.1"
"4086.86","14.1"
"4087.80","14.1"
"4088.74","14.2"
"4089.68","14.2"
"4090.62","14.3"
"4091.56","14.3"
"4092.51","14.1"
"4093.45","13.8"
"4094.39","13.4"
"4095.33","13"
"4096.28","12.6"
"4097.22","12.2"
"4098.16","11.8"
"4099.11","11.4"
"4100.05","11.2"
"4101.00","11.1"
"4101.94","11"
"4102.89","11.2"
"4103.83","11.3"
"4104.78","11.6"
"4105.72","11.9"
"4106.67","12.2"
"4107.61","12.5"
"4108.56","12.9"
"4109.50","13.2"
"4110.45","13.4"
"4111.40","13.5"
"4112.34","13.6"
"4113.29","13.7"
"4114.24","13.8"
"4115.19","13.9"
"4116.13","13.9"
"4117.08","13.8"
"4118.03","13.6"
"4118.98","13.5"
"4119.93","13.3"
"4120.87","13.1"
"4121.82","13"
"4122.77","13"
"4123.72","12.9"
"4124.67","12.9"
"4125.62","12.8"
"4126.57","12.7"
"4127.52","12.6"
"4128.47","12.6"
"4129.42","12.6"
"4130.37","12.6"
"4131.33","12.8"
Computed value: 1.8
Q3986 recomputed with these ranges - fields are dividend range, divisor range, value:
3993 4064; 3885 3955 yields 1.69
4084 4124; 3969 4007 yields 1.29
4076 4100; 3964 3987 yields 1.83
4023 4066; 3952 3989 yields 1.60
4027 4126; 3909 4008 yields 1.52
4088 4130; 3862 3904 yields 1.88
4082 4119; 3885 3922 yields 1.65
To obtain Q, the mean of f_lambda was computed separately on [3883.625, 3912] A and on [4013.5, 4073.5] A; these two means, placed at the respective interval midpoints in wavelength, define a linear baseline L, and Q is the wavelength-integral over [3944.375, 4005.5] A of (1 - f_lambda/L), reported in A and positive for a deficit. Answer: 6.5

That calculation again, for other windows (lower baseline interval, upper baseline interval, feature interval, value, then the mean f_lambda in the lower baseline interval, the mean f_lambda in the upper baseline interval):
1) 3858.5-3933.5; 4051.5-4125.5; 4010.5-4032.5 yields -4.7 A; 7.95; 13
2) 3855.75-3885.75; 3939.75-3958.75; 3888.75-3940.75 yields 2.9 A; 7.37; 9.27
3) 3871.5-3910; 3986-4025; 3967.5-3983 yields 5.7 A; 7.88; 13.2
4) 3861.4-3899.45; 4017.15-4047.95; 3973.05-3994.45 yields 1.3 A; 7.51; 13.1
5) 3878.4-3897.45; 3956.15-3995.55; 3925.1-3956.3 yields 2.9 A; 7.22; 8.81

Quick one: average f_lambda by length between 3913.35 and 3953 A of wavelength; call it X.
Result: 7.85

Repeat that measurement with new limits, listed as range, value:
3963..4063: 11.7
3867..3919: 8.23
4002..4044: 13.3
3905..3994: 8.42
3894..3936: 8.28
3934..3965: 8.03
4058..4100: 13.1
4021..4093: 13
